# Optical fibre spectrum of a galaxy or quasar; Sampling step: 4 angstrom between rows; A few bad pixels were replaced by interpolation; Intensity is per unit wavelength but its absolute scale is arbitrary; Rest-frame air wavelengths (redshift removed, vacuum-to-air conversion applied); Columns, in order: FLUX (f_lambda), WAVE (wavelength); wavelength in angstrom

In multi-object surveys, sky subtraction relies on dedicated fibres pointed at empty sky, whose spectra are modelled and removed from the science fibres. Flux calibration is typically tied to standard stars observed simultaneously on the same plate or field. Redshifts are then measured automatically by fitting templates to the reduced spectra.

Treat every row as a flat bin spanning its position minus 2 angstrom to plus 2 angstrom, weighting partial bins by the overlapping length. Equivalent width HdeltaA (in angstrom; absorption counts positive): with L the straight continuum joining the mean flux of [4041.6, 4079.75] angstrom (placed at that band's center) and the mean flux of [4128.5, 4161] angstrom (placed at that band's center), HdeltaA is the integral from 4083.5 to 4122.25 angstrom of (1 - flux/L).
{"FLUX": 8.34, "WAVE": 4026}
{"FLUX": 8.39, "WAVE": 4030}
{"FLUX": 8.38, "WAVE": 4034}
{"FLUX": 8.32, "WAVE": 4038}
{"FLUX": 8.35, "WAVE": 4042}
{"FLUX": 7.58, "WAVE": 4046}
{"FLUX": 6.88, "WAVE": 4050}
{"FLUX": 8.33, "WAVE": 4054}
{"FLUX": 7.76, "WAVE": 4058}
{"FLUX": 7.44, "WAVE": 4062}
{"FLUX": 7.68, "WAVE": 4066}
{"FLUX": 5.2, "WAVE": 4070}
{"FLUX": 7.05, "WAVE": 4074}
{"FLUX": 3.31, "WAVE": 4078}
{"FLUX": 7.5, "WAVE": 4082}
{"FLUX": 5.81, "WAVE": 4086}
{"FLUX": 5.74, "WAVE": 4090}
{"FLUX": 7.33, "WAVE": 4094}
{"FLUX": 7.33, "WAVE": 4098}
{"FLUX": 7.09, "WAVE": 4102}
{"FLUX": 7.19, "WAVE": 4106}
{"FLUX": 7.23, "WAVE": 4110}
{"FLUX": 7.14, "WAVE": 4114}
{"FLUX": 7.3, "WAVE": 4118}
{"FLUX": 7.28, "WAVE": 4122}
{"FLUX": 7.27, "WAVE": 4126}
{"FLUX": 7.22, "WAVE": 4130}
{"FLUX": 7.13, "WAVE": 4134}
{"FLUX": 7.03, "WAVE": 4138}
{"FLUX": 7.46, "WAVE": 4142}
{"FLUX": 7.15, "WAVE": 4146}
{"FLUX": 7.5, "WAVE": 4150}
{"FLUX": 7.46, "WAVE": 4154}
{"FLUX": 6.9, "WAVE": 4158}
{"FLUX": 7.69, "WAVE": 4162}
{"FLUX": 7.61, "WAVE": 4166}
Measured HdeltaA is 0.8 angstrom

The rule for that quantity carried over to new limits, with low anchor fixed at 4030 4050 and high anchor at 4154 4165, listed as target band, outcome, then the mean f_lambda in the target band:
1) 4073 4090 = 4.3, 5.83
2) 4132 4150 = 0.6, 7.23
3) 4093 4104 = 0.7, 7.24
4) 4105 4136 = 1.5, 7.22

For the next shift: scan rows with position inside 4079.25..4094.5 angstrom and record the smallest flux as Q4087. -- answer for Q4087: 5.74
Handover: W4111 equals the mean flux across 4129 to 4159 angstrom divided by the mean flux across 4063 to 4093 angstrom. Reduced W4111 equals 1.2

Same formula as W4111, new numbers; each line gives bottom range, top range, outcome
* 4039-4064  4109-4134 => 0.93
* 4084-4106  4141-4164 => 1.10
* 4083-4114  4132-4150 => 1.05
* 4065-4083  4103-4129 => 1.21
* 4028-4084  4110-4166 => 1.00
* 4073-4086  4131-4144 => 1.23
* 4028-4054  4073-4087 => 0.73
